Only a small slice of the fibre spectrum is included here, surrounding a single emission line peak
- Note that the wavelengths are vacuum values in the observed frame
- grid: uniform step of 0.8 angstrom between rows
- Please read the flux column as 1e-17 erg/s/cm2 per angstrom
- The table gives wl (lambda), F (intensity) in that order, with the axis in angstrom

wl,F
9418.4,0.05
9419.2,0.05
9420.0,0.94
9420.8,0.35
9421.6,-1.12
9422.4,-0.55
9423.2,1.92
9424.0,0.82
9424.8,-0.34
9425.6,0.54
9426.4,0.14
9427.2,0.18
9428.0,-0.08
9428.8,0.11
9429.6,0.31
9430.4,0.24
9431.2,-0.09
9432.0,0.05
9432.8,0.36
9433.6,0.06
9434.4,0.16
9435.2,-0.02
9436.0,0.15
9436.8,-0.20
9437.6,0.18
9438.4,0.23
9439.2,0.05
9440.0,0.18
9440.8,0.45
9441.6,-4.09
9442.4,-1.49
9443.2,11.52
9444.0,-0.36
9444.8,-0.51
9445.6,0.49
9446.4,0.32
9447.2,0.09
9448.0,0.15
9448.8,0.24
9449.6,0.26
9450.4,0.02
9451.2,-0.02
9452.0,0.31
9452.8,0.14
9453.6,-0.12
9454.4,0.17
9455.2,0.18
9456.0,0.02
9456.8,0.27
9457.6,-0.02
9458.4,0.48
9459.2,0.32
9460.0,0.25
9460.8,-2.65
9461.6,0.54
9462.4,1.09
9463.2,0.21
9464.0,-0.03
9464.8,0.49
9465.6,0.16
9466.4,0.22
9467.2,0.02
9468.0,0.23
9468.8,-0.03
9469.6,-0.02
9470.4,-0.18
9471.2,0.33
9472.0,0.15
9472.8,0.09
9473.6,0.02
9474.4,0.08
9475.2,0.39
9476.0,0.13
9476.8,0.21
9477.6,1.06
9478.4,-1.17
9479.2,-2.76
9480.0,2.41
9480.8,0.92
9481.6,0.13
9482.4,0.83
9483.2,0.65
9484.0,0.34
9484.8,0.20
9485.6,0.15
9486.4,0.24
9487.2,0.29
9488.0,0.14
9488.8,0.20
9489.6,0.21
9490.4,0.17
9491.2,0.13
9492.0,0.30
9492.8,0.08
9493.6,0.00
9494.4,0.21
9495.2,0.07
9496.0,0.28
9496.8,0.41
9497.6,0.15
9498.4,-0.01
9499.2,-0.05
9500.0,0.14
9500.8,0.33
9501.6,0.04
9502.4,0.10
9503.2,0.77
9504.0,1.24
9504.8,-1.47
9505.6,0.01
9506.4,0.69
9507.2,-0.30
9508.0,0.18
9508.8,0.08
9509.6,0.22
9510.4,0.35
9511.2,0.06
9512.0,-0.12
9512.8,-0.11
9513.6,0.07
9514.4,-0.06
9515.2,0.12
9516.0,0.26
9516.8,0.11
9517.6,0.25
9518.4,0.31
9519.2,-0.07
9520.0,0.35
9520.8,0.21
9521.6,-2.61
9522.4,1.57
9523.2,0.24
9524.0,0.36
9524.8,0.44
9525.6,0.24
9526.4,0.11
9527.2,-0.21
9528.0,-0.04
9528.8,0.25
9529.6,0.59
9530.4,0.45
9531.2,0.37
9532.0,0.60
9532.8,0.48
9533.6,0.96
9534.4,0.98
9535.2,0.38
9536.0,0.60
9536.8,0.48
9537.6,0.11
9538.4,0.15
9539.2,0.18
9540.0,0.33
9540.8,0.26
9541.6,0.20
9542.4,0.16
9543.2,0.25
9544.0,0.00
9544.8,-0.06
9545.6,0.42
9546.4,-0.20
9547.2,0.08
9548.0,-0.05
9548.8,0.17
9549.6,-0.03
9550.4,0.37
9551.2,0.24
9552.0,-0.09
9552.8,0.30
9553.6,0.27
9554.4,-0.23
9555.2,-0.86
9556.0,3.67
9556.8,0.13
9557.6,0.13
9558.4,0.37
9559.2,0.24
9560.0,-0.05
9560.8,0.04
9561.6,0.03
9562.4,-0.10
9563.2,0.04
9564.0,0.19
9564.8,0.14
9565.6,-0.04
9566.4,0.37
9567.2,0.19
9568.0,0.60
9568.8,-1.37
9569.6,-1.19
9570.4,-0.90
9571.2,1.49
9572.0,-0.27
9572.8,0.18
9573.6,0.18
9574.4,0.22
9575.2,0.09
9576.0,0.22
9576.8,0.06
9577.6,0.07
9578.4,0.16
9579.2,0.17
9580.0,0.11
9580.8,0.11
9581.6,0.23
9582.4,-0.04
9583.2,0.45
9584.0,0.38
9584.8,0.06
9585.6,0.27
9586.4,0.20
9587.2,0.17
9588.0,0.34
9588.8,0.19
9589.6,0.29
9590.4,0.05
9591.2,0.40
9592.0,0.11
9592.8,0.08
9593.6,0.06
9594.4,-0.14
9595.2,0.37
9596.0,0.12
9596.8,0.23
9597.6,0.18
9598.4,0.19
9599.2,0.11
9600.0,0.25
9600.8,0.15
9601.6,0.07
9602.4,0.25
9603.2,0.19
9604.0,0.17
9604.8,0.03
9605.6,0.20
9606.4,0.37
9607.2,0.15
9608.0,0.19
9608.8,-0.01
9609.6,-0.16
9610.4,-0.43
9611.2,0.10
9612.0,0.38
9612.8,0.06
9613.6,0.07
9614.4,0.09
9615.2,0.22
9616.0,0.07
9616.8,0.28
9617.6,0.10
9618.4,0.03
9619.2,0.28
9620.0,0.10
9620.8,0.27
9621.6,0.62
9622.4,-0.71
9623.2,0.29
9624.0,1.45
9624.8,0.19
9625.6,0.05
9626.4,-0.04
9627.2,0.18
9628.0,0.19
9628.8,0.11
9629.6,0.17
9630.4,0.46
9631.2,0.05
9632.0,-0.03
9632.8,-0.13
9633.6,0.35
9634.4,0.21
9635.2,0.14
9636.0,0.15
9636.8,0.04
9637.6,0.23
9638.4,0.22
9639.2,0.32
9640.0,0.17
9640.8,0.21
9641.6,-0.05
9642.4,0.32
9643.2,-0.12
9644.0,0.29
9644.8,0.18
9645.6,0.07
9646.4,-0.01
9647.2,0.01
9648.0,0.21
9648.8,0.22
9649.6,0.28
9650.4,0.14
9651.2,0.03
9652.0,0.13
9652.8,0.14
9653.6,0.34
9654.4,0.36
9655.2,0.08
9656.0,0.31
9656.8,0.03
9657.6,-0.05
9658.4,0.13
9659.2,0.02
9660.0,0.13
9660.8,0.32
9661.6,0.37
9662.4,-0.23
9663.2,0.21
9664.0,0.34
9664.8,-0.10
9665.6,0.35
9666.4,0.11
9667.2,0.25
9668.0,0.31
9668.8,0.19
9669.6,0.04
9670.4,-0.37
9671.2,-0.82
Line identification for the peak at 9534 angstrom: H-gamma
